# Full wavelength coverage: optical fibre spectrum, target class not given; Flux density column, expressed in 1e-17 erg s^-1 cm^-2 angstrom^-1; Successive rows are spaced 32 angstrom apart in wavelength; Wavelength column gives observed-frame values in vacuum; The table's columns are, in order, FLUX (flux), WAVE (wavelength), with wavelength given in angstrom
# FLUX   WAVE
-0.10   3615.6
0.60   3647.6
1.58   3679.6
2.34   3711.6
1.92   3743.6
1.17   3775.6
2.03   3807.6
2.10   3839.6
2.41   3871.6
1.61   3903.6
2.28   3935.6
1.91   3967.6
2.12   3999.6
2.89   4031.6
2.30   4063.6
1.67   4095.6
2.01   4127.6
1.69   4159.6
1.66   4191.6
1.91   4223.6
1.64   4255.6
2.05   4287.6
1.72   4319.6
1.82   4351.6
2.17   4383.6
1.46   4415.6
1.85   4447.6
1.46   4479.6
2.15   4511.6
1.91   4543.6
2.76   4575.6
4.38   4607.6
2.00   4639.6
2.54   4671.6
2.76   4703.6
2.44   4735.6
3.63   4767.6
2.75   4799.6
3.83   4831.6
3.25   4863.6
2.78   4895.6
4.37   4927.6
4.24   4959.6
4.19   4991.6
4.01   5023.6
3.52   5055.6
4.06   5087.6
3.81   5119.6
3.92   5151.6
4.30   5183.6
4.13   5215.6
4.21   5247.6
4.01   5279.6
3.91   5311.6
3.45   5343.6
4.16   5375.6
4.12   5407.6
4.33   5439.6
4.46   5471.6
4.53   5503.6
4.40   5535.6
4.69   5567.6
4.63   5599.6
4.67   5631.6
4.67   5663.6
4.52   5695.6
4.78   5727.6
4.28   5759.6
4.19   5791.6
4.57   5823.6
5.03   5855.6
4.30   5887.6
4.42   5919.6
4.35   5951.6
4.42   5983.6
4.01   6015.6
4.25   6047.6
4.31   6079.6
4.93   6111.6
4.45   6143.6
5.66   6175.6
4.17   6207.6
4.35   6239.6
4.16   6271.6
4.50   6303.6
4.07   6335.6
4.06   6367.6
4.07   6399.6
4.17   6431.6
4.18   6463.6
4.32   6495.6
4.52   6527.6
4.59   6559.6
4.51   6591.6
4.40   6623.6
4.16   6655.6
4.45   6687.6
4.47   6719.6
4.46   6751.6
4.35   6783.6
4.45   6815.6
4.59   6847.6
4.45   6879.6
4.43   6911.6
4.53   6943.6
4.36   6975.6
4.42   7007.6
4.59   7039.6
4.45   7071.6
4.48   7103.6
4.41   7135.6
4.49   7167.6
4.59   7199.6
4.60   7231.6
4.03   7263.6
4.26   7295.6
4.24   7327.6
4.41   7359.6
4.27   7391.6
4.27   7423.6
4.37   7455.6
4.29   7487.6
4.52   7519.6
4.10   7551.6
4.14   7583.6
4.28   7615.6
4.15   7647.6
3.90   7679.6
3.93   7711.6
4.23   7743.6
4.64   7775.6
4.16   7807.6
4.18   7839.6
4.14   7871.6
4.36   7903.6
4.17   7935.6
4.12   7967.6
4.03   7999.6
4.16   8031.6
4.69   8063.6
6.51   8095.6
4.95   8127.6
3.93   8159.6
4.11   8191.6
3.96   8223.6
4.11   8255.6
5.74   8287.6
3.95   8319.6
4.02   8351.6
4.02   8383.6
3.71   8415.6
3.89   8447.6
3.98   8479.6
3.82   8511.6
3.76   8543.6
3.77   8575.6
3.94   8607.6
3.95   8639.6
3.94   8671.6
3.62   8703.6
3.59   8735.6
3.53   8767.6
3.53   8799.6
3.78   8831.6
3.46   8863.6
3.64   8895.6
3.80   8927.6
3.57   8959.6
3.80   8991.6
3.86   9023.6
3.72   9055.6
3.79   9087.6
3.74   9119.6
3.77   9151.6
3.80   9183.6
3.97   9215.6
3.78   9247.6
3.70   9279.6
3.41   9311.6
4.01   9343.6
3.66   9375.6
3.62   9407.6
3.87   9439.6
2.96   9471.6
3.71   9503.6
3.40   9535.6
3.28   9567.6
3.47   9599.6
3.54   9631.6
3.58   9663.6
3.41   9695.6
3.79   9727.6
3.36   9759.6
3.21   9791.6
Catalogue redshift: 0.232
